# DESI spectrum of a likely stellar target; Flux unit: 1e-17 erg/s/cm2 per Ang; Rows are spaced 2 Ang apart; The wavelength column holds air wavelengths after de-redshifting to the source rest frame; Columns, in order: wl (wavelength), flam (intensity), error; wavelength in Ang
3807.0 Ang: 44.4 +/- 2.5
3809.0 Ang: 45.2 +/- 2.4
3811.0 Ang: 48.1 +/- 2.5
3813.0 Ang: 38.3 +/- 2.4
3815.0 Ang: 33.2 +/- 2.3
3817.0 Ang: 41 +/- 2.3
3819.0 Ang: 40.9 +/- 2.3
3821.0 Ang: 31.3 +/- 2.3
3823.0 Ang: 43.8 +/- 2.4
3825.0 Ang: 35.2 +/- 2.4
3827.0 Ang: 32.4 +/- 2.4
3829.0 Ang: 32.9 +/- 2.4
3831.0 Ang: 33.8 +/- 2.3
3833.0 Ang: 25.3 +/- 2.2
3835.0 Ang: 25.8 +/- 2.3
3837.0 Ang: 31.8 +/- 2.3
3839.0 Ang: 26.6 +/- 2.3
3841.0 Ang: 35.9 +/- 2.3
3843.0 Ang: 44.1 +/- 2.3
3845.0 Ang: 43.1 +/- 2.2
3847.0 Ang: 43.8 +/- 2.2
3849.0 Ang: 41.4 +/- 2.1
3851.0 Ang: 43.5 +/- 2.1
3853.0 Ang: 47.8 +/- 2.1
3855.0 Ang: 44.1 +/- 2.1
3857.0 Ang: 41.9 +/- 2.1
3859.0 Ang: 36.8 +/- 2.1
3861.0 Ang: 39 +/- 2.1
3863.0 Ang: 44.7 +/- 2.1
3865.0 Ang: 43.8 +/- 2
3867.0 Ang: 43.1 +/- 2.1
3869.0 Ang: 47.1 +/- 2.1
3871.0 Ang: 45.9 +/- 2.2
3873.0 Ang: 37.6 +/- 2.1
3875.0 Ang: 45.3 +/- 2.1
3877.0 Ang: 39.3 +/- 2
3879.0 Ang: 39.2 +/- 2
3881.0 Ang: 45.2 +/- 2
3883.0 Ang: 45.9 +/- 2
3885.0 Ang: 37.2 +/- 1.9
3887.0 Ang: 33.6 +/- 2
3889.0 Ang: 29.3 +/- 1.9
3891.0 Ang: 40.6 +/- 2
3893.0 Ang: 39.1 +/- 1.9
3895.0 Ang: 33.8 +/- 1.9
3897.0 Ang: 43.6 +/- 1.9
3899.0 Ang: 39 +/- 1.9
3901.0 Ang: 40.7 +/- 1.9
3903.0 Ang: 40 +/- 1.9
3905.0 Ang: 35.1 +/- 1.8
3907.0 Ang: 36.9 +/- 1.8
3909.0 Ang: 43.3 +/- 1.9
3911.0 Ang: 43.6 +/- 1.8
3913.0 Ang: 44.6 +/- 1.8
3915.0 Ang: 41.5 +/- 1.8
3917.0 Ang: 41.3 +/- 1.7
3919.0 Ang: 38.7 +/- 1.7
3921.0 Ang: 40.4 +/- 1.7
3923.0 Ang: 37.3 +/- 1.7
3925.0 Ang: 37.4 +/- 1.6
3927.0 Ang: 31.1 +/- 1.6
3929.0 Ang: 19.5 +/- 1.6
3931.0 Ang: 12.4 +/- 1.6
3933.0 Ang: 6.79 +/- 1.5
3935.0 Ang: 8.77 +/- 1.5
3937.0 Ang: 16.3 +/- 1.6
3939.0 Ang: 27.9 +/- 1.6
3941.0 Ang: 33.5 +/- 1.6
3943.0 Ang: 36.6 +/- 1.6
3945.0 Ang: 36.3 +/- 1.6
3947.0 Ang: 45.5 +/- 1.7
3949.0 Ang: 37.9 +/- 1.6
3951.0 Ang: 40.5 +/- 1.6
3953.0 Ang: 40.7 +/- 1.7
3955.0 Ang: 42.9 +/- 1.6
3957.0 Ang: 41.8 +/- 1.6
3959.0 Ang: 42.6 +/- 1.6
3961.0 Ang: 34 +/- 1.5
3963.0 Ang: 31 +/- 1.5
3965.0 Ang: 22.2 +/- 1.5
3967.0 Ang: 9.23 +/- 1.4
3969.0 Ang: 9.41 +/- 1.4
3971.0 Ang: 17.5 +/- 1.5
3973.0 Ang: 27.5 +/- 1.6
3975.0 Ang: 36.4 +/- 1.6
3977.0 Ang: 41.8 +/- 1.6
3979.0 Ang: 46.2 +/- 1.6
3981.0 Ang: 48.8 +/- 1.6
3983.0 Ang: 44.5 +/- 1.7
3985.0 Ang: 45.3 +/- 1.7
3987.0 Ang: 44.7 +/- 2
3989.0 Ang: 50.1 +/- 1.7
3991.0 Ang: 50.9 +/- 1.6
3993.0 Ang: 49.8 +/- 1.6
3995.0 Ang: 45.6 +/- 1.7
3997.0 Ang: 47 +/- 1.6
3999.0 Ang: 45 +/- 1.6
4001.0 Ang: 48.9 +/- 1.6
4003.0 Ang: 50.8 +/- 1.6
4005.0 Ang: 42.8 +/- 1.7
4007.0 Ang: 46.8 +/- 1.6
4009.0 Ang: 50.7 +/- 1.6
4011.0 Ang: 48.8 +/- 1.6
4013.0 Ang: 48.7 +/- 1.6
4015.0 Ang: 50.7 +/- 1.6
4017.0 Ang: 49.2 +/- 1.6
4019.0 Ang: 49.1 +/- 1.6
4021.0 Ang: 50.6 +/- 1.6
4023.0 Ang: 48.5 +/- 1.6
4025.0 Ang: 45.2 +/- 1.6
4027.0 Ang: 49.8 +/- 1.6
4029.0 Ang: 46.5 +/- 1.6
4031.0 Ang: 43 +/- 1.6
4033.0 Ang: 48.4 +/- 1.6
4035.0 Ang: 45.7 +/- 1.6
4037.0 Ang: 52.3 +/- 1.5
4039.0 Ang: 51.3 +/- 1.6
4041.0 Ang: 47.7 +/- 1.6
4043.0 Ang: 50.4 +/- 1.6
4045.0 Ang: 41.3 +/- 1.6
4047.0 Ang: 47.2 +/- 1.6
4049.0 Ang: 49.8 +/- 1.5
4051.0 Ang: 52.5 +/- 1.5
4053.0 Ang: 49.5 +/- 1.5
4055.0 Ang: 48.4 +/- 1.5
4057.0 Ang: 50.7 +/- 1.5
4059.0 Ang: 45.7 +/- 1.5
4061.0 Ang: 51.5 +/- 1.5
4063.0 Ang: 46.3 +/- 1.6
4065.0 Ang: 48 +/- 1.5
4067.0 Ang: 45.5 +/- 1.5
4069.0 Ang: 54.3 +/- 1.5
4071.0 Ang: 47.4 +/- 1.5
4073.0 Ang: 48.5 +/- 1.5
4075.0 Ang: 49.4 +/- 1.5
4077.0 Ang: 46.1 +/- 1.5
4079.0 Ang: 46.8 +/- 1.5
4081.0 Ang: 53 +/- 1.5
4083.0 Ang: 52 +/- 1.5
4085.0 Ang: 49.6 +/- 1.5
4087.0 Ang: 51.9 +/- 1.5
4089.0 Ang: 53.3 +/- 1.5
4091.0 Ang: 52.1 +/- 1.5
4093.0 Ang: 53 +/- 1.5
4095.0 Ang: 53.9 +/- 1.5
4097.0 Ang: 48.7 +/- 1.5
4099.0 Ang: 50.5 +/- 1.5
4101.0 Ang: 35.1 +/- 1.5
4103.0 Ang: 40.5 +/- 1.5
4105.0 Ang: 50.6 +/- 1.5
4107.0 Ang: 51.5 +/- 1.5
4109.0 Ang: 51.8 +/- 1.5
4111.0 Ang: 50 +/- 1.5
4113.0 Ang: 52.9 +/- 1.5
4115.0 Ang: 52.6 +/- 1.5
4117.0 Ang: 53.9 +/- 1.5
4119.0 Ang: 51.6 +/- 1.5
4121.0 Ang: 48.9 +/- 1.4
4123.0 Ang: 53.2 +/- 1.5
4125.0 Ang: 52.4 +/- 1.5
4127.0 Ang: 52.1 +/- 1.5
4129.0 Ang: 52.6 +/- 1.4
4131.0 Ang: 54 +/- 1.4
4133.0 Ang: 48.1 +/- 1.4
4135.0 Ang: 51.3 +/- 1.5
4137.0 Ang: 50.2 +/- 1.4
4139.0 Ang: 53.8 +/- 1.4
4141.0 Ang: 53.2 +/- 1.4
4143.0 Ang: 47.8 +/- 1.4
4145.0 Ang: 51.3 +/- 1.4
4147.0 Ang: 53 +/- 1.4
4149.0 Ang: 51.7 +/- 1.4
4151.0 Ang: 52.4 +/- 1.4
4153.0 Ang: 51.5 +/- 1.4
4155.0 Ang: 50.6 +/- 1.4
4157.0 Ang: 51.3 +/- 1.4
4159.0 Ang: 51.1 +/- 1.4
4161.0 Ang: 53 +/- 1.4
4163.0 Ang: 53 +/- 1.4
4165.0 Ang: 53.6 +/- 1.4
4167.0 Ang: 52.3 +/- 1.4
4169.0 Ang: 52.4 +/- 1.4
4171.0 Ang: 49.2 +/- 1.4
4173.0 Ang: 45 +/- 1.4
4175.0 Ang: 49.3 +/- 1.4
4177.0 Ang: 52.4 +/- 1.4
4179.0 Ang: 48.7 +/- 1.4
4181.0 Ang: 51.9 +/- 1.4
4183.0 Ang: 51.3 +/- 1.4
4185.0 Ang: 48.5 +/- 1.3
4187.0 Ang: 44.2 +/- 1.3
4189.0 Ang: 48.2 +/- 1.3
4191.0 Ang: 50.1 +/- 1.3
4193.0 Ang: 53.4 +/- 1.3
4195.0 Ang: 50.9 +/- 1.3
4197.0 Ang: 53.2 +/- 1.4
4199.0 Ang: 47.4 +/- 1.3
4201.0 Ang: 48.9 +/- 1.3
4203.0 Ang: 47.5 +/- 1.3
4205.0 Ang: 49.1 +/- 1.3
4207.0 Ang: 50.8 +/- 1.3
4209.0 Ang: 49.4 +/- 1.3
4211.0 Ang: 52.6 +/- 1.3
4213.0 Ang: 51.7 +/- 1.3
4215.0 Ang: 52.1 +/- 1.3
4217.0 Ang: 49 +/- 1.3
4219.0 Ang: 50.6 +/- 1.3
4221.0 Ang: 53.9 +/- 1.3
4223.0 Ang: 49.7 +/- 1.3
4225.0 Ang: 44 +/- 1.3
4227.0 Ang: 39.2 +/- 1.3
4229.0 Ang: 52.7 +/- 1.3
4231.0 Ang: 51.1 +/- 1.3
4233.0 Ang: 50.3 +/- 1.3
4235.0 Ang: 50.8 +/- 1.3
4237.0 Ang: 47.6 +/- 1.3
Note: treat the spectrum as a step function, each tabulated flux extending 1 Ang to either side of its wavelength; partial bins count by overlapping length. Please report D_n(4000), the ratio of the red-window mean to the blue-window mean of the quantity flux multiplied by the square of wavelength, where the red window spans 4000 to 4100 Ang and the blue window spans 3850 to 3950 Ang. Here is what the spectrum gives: 1.43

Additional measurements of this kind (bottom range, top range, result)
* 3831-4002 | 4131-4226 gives 1.54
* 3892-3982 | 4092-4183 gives 1.66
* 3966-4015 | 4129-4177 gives 1.33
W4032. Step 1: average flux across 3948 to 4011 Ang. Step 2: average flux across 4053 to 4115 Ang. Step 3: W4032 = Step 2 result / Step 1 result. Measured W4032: 1.24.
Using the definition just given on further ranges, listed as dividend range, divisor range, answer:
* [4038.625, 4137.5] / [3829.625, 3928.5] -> 1.27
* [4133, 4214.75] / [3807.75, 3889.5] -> 1.29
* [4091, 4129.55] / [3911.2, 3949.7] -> 1.60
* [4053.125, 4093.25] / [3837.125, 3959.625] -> 1.32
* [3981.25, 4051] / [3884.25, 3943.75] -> 1.43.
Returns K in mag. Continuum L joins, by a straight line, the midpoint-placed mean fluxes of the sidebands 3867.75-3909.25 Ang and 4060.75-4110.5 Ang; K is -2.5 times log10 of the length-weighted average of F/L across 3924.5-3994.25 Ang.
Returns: 0.28 mag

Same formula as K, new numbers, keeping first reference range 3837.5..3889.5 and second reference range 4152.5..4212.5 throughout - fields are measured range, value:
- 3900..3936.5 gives 0.273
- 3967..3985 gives 0.313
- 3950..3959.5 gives 0.051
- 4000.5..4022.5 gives -0.080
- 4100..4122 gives -0.017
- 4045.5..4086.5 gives -0.048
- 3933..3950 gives 0.438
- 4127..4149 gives -0.054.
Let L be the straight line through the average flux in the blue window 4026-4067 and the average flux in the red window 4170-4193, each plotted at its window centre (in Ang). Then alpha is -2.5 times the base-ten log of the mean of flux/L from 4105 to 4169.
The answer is -0.06 mag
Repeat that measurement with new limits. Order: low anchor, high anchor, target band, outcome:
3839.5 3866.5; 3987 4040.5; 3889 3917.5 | 0.11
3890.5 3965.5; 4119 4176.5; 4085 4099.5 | -0.10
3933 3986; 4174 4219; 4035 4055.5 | -0.25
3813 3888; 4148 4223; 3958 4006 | 0.13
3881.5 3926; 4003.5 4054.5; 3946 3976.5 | 0.32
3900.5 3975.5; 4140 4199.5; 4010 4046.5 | -0.22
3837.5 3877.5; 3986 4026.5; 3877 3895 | 0.12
